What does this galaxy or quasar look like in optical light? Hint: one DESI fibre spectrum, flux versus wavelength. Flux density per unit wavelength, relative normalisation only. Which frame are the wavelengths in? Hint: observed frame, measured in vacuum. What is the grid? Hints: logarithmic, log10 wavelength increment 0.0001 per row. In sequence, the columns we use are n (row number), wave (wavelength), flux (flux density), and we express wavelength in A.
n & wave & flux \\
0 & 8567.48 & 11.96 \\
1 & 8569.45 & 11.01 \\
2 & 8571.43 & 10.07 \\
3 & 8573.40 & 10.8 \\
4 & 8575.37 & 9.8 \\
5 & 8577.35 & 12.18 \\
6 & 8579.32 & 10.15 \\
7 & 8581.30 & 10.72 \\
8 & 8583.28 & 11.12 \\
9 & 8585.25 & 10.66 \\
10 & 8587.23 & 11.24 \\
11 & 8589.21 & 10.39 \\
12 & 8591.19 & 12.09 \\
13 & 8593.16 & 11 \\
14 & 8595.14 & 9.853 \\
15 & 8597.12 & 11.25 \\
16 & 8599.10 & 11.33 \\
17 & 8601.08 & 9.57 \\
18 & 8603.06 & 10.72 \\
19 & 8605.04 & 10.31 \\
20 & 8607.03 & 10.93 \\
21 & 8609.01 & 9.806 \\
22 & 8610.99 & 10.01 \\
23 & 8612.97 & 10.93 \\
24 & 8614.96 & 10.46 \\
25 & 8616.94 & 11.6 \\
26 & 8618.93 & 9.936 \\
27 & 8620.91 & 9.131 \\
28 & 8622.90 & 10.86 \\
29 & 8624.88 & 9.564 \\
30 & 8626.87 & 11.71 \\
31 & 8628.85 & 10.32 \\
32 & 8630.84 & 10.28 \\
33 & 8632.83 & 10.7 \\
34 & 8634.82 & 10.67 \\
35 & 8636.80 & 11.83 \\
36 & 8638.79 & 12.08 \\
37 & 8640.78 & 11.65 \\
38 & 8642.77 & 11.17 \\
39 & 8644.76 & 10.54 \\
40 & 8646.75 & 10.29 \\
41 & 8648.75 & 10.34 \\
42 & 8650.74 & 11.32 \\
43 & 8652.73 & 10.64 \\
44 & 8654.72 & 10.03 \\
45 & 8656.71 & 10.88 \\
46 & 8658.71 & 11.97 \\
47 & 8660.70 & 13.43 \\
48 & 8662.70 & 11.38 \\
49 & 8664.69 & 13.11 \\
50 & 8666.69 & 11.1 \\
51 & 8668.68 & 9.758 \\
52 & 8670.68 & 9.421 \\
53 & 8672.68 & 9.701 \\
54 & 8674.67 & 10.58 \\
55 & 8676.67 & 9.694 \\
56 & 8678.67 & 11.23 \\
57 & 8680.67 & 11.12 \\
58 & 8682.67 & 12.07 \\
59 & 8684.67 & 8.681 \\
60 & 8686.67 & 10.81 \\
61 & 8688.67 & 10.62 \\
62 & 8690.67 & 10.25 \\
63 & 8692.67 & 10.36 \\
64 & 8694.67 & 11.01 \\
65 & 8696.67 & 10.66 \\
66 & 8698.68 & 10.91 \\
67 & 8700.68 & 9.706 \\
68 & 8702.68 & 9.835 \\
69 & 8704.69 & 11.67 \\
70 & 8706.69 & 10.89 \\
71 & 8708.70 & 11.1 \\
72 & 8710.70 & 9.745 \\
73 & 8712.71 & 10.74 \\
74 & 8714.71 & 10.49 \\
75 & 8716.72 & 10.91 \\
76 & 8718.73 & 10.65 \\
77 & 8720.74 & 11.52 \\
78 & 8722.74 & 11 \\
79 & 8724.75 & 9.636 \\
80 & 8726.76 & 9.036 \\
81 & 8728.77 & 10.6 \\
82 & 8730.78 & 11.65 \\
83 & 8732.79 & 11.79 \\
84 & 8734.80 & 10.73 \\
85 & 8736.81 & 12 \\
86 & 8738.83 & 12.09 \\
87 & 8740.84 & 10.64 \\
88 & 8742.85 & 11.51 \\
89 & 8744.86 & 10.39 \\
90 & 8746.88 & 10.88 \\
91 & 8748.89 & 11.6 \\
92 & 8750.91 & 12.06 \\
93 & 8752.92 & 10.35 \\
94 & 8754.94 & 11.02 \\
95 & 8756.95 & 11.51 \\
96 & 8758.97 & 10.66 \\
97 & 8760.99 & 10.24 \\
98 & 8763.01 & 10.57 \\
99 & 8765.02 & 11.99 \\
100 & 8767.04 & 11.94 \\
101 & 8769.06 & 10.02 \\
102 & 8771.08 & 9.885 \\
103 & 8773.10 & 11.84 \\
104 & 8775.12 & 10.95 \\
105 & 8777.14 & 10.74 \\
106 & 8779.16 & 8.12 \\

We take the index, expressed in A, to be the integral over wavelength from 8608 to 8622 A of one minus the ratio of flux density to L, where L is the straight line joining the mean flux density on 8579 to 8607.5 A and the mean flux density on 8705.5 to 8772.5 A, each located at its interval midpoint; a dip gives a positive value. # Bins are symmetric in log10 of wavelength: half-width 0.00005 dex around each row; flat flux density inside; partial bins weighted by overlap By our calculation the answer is 0.7 A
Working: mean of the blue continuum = 10.8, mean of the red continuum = 10.9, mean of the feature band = 10.3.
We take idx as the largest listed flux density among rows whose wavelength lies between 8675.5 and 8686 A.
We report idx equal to 12.07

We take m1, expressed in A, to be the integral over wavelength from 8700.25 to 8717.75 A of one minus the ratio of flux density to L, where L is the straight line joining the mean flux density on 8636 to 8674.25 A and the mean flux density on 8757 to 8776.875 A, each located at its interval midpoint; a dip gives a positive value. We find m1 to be 0.65 A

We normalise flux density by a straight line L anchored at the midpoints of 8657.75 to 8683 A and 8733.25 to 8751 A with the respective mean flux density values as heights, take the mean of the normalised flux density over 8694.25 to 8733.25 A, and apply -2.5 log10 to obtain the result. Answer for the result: 0.055 mag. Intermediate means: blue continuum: 11.1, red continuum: 11.3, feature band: 10.7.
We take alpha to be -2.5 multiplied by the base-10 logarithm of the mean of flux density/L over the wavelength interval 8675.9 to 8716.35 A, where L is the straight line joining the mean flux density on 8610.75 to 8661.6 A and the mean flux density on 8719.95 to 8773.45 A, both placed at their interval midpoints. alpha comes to 0.04 mag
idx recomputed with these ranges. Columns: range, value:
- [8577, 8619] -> 12.18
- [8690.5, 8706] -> 11.67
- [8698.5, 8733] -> 11.79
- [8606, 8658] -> 12.08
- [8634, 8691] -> 13.43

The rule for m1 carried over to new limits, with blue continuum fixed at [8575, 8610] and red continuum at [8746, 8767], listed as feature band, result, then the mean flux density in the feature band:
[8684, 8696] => 0.69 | 10.3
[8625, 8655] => -0.09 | 10.9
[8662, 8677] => 0.42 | 10.6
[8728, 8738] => -0.28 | 11.4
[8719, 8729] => 0.63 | 10.4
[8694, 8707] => 0.41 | 10.6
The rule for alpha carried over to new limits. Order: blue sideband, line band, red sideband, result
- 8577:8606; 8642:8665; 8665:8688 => -0.06 mag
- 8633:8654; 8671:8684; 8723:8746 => 0.04 mag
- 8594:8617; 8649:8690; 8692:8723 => -0.02 mag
